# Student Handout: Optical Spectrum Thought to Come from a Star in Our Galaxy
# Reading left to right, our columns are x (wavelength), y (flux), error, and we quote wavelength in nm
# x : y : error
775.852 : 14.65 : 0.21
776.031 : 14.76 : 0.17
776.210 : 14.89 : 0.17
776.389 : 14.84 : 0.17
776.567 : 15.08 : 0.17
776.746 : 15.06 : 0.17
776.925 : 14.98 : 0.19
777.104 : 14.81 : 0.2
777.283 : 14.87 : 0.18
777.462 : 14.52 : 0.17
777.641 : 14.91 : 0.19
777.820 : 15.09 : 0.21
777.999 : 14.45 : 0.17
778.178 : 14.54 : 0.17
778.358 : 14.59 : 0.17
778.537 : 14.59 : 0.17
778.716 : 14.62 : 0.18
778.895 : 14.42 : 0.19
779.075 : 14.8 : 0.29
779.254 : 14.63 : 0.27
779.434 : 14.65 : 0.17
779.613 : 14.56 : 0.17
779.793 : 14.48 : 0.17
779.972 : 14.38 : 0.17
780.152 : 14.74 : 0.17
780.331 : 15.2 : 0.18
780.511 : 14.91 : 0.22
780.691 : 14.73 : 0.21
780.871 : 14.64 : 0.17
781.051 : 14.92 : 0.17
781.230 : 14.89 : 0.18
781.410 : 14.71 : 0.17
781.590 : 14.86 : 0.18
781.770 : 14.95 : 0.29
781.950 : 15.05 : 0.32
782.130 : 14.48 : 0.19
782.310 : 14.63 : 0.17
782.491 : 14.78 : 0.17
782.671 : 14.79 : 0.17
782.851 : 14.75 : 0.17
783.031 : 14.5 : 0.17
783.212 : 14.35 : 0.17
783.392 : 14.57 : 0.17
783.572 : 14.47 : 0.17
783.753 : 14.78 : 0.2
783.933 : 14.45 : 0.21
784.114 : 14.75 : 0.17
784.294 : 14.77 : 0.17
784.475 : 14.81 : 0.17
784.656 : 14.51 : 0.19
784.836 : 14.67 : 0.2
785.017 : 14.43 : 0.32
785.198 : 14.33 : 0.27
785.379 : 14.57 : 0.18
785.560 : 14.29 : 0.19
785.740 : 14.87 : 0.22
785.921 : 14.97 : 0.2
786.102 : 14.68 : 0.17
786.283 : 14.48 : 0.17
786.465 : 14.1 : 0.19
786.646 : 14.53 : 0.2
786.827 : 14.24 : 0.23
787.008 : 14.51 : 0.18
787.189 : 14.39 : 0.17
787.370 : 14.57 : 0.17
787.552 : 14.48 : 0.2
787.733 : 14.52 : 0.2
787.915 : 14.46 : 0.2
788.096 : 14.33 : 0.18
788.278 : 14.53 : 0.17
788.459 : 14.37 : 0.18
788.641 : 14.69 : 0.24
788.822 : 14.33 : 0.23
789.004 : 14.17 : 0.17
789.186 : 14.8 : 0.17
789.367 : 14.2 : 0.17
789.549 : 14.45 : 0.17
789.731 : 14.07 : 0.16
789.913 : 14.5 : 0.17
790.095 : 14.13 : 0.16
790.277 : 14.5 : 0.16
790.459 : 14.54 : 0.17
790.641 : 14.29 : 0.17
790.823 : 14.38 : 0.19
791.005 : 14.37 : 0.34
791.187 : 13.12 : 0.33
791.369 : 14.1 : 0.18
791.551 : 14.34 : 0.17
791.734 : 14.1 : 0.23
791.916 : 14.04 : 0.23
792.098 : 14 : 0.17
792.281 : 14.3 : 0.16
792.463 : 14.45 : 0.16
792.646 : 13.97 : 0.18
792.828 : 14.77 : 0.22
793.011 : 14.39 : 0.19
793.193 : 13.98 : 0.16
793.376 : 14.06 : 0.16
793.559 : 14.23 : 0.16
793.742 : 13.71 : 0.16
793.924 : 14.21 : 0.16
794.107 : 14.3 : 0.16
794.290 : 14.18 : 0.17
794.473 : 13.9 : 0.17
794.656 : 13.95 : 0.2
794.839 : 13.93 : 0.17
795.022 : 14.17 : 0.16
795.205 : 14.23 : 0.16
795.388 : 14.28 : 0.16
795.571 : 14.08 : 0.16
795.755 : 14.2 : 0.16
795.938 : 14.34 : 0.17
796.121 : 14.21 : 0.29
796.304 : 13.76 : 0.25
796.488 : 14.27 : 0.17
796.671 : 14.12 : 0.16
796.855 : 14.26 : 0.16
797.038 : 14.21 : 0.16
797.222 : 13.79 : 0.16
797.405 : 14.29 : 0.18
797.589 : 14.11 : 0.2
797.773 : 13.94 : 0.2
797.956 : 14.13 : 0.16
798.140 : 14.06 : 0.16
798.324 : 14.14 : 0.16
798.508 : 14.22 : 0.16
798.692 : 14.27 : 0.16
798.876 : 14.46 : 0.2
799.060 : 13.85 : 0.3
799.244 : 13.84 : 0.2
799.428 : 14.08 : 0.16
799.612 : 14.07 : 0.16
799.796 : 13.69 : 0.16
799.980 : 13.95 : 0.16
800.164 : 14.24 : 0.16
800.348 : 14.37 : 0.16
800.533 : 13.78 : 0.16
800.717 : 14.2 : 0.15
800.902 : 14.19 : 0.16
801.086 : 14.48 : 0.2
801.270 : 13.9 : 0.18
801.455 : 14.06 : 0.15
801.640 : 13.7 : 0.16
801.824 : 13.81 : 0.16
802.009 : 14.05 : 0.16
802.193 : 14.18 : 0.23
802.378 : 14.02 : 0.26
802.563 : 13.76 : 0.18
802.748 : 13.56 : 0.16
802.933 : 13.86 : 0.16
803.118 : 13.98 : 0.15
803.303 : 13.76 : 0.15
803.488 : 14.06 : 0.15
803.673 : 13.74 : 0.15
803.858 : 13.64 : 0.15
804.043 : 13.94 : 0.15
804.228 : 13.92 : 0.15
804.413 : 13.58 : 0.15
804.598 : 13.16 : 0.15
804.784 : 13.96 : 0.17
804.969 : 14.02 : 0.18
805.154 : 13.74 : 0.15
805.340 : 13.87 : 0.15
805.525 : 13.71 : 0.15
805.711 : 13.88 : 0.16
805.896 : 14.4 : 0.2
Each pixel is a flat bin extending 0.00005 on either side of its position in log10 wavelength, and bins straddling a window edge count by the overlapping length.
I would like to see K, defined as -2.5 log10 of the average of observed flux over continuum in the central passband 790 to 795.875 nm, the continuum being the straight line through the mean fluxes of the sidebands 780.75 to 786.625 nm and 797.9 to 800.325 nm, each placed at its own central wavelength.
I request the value 0.01 mag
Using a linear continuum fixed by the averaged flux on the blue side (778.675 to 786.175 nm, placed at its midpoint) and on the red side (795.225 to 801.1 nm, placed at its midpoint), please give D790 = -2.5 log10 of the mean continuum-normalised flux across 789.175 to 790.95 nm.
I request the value 0.00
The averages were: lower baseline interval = 14.7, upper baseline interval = 14.1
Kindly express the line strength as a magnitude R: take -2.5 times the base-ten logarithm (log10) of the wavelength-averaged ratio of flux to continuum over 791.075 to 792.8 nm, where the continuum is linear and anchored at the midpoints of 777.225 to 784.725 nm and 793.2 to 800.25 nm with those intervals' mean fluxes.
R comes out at 0.02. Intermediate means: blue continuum 14.7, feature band 14.1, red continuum 14.1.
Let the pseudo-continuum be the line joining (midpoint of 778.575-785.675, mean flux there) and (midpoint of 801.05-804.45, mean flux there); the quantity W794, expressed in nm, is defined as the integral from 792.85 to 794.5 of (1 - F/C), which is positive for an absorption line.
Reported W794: 0.01 nm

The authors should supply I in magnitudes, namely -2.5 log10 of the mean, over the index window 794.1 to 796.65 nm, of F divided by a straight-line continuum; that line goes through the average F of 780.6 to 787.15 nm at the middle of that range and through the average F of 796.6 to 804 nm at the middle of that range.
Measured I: 0.01 mag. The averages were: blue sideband 14.6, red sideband 14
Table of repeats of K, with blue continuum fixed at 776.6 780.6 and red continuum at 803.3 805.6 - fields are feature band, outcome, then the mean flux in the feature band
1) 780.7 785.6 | -0.01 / 14.7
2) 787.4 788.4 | -0.01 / 14.5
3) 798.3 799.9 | -0.01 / 14.1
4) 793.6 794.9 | 0.01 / 14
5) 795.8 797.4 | -0.01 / 14.1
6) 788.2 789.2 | -0.01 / 14.5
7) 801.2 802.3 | -0.01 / 13.9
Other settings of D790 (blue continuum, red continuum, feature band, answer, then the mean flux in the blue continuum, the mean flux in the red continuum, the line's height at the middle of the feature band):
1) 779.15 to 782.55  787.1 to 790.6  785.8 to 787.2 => 0.00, 14.7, 14.4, 14.5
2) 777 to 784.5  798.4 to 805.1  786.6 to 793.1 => 0.00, 14.7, 14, 14.4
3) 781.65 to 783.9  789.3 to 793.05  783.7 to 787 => 0.00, 14.7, 14.2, 14.5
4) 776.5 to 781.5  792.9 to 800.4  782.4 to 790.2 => 0.00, 14.7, 14.1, 14.5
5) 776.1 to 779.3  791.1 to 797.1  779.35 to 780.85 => 0.00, 14.8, 14.1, 14.7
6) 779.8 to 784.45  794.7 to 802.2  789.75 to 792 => 0.01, 14.7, 14.1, 14.4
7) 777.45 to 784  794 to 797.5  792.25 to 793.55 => 0.00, 14.7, 14.1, 14.2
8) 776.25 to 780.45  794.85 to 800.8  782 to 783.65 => 0.00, 14.7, 14.1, 14.6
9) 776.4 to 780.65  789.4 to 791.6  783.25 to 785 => -0.01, 14.7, 14.2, 14.5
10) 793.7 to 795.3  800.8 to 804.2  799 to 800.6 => 0.00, 14.1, 13.9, 14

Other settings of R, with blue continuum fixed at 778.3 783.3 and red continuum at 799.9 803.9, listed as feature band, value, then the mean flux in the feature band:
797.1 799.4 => 0.00 mag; 14.1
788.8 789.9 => 0.00 mag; 14.3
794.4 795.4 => 0.01 mag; 14.1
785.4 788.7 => 0.00 mag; 14.5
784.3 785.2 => 0.00 mag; 14.6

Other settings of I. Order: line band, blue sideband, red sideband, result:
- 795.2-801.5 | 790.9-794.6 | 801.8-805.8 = -0.01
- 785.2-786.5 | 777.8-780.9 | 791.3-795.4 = -0.01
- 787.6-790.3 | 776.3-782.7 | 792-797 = 0.00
